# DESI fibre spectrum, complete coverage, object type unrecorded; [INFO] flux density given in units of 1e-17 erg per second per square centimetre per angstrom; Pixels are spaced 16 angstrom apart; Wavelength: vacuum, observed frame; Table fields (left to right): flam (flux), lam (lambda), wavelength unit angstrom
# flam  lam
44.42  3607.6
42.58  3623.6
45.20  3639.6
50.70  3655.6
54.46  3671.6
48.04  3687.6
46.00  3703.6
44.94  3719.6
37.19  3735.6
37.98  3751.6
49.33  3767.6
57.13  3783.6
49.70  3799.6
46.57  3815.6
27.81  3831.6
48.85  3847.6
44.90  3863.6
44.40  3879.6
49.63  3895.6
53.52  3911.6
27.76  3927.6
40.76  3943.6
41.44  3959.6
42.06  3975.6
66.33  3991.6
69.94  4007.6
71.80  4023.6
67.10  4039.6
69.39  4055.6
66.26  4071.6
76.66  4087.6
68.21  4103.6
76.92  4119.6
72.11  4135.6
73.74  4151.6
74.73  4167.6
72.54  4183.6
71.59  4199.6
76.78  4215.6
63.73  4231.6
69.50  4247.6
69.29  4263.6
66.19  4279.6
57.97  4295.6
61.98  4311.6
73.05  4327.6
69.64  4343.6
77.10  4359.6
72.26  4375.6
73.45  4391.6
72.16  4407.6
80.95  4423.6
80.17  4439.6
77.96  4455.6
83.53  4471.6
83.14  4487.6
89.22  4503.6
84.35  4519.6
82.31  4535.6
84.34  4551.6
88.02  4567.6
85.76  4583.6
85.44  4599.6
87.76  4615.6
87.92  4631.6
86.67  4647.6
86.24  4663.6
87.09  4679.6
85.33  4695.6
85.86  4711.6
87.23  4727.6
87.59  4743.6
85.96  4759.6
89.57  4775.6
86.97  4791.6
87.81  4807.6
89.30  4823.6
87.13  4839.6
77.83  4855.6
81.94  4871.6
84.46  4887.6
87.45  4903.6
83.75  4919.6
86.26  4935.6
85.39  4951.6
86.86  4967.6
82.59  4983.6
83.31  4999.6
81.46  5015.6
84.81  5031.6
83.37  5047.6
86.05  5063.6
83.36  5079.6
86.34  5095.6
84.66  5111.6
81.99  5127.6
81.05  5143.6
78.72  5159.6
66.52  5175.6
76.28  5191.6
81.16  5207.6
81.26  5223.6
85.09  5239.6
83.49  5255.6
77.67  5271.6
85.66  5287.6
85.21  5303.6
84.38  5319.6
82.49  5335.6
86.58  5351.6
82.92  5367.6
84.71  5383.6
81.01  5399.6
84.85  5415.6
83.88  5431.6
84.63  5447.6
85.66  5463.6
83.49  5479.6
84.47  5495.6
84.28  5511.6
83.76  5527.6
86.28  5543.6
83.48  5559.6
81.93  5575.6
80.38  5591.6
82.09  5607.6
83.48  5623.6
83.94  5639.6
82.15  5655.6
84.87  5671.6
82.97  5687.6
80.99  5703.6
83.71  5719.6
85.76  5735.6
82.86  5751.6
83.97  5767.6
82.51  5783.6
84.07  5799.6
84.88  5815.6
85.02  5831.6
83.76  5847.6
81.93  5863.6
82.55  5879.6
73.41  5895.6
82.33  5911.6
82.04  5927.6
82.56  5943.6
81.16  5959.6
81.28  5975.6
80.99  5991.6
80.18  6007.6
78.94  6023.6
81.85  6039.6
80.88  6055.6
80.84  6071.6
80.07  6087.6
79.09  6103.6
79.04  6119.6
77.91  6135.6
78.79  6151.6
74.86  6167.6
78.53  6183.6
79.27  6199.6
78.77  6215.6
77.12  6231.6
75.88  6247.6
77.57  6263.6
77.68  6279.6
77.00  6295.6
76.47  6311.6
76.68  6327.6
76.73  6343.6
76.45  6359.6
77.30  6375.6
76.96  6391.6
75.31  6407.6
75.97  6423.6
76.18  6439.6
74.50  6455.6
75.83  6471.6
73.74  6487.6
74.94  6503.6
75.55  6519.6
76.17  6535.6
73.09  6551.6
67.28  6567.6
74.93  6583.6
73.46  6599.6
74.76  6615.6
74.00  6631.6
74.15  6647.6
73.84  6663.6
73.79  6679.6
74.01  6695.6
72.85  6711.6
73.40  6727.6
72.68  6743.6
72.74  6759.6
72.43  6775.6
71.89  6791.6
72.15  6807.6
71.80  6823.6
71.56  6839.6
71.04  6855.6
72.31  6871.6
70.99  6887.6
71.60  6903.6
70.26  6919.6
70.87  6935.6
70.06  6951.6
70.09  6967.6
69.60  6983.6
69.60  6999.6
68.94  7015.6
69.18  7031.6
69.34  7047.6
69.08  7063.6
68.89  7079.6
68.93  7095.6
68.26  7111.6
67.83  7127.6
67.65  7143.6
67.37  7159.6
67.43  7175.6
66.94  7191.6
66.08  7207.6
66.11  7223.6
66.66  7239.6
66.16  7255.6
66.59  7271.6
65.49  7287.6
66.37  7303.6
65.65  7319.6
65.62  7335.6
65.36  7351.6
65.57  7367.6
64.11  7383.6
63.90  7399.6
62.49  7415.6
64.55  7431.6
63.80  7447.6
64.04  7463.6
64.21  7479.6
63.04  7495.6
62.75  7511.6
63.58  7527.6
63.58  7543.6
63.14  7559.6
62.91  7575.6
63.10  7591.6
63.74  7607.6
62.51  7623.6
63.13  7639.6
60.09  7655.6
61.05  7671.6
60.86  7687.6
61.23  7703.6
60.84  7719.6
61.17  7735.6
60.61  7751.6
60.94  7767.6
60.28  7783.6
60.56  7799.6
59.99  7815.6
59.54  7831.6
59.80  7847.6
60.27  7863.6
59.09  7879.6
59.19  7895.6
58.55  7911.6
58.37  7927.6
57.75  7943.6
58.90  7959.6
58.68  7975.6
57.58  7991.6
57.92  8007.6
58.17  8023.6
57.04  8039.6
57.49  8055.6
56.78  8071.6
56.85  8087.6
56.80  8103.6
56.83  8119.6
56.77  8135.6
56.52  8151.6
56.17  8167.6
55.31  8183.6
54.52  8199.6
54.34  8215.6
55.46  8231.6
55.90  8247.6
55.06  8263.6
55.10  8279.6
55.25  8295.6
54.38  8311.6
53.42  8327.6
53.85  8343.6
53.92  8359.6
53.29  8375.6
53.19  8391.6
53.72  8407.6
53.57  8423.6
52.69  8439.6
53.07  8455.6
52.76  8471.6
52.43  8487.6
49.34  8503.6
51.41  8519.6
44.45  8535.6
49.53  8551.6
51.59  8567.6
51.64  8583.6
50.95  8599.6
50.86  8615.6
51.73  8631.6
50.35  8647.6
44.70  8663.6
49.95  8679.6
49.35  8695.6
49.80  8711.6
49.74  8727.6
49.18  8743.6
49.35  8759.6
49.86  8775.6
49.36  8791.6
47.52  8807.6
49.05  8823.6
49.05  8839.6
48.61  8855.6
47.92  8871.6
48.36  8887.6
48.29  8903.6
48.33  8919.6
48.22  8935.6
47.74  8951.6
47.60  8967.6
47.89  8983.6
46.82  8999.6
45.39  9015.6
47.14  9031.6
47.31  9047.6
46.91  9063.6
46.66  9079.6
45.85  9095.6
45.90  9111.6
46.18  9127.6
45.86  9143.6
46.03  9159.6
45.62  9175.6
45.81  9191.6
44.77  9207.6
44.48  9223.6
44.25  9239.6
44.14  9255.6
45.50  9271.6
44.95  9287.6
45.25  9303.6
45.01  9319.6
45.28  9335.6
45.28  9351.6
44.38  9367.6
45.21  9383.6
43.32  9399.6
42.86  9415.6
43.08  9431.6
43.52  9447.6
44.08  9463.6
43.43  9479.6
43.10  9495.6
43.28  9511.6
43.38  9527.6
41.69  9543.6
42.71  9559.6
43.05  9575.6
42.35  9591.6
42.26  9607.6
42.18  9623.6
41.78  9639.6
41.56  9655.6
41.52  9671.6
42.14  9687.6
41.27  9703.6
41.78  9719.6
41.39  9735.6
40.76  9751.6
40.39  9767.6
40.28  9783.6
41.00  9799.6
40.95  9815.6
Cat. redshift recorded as 0.000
